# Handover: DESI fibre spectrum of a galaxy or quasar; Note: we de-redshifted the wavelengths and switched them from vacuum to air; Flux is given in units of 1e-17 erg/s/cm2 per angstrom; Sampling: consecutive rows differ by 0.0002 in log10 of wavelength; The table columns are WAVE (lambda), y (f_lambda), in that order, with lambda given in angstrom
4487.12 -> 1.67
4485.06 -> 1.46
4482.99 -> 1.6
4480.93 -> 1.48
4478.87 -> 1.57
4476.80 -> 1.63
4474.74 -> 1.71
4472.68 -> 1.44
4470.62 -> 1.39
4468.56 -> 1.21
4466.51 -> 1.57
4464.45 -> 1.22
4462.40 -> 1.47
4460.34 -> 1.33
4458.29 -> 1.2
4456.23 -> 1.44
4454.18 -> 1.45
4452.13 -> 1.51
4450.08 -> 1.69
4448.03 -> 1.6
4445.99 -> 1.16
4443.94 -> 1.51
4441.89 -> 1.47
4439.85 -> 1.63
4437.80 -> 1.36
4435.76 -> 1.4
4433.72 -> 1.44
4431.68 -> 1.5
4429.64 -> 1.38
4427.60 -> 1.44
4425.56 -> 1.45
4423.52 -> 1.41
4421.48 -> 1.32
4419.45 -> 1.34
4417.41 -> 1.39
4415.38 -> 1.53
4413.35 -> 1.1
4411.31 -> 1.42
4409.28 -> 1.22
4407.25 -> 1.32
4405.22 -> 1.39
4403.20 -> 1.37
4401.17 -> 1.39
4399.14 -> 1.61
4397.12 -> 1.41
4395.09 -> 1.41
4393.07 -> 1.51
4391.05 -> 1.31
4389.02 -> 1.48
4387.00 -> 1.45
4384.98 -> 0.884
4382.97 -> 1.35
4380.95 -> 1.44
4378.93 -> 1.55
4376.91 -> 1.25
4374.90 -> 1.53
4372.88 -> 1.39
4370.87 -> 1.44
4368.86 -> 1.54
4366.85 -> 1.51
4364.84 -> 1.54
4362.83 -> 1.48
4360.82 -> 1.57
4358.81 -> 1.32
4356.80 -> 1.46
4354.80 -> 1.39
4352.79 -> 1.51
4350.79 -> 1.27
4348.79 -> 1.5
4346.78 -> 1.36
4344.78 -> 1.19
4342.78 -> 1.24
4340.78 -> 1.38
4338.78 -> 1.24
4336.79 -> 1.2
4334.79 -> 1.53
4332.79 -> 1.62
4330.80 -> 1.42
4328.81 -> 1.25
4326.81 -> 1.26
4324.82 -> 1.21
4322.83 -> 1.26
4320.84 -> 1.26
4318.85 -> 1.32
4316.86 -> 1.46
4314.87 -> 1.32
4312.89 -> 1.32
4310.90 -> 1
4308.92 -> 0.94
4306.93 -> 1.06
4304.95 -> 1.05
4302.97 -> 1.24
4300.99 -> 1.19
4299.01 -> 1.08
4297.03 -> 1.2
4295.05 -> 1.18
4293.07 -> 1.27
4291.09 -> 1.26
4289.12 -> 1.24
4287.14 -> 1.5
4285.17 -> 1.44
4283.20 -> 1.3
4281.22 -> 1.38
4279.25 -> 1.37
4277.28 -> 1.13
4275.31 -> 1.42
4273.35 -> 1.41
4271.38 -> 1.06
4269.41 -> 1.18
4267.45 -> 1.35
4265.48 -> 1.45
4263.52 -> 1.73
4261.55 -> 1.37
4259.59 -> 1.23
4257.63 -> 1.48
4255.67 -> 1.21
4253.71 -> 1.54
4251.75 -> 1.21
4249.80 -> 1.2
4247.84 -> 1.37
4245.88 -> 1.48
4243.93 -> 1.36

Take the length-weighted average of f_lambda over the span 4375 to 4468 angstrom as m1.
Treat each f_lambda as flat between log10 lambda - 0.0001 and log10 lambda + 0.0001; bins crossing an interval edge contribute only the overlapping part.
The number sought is 1.4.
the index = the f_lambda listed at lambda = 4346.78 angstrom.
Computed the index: 1.36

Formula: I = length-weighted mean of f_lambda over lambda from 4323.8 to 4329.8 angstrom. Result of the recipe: 1.24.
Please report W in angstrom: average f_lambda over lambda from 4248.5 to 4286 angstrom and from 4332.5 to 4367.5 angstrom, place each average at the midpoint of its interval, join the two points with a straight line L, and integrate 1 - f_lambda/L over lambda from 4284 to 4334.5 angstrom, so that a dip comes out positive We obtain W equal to 4.15 angstrom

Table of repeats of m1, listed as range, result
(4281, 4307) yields 1.24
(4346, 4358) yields 1.41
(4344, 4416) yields 1.4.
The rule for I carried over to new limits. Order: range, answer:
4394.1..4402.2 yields 1.45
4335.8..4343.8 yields 1.27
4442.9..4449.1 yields 1.43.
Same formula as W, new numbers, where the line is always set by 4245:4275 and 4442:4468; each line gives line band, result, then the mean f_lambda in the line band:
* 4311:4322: 0.5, 1.31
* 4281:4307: 2.3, 1.24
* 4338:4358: 0.4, 1.35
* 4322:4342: 0.6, 1.34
